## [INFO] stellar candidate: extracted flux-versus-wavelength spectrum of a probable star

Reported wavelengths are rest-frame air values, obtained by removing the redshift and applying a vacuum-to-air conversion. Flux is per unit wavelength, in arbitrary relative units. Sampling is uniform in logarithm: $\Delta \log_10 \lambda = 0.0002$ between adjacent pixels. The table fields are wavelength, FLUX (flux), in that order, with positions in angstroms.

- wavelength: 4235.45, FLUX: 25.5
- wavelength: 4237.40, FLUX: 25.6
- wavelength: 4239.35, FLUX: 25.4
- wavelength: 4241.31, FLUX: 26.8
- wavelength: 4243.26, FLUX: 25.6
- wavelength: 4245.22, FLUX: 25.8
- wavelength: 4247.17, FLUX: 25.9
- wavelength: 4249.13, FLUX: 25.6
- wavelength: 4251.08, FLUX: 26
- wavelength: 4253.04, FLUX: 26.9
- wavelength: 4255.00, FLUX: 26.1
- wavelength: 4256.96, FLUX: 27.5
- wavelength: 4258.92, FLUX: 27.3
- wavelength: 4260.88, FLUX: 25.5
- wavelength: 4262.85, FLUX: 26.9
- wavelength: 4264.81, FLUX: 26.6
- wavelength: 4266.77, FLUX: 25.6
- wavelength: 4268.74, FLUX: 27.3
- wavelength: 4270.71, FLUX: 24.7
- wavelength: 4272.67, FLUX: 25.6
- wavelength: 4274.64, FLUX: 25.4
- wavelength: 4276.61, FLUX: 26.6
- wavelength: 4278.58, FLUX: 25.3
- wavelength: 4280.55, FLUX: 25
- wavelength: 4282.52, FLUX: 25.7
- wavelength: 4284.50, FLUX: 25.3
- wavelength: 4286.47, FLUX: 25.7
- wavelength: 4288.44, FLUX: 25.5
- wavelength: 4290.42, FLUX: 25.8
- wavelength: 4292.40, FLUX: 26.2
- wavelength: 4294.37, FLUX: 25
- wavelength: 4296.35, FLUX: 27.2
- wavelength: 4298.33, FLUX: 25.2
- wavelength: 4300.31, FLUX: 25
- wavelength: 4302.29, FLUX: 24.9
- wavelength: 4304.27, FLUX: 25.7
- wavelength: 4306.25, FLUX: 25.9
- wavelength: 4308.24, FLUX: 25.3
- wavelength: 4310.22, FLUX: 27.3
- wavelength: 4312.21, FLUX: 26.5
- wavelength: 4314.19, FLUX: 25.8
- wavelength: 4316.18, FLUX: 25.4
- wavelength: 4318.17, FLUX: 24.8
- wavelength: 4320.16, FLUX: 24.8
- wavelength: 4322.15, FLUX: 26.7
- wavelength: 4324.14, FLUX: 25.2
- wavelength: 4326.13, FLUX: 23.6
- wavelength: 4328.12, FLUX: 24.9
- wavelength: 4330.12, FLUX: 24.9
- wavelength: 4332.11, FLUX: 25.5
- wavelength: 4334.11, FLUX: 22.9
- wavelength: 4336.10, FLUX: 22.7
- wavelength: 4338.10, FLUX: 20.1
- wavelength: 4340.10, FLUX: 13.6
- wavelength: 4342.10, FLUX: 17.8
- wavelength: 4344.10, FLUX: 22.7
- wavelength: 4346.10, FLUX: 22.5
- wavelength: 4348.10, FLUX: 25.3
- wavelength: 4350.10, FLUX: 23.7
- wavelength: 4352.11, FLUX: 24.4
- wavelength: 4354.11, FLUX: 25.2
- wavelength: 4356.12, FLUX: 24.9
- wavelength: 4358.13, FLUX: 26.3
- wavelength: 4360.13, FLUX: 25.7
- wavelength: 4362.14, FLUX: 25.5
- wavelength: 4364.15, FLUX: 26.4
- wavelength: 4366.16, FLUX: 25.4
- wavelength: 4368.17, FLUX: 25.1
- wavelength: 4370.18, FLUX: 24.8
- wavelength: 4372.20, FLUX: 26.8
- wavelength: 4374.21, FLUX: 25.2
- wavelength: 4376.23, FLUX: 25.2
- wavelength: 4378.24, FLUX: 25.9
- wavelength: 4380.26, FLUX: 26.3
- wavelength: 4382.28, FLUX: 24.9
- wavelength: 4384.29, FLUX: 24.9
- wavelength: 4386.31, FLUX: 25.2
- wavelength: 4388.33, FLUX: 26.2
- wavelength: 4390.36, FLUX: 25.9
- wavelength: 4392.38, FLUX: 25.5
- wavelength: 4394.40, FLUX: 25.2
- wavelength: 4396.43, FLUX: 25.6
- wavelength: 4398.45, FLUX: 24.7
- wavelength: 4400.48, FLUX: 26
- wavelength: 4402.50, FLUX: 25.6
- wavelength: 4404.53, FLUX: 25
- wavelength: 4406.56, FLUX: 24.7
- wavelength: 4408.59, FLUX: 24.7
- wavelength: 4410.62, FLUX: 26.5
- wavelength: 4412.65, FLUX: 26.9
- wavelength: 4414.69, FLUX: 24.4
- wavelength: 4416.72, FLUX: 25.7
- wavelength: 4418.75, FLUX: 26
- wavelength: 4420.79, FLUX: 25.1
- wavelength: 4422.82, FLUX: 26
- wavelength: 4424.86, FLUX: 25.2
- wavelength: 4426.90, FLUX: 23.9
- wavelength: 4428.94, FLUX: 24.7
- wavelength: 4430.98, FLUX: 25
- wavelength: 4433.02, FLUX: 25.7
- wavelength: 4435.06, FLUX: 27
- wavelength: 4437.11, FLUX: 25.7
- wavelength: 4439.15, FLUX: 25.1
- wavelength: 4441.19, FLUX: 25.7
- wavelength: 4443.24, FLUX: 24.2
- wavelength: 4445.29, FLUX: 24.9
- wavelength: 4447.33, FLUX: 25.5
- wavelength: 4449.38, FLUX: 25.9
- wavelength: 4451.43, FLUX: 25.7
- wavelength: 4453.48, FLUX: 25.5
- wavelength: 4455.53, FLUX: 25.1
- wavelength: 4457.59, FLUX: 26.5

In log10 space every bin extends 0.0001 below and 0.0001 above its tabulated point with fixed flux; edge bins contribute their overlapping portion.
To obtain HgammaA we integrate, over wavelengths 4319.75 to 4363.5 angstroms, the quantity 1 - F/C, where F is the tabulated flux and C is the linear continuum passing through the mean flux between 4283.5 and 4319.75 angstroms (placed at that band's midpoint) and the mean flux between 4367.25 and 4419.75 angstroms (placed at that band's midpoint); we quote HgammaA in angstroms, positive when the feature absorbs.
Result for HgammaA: 3.43 angstroms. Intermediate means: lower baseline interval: 25.7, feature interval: 23.6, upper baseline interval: 25.5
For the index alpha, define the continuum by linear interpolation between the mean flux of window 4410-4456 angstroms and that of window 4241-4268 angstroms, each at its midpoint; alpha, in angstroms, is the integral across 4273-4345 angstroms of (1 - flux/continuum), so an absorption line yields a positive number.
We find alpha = 3.9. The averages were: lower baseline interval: 26.3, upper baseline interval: 25.4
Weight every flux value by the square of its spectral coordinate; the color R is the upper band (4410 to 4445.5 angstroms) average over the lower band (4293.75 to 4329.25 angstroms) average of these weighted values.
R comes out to 1.1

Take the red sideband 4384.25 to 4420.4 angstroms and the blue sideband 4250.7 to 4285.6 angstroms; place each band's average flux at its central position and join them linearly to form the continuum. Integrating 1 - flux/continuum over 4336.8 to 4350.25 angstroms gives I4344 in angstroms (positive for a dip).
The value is 2.65 angstroms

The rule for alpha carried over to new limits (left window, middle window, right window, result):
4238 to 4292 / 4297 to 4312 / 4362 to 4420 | 0.1 angstroms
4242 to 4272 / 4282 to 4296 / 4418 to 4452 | 0.2 angstroms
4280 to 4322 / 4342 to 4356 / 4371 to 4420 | 1.1 angstroms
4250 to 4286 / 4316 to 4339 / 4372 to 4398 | 1.4 angstroms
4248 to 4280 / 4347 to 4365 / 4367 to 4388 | 0.2 angstroms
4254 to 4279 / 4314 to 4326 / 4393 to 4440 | 0.3 angstroms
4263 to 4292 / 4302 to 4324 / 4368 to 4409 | -0.1 angstroms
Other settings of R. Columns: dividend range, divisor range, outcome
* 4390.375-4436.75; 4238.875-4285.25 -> 1.05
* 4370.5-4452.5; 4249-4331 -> 1.04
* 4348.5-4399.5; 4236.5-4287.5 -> 1.03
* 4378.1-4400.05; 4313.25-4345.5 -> 1.13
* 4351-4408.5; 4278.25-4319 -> 1.03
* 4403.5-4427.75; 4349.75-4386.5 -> 1.02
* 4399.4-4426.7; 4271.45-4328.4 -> 1.05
